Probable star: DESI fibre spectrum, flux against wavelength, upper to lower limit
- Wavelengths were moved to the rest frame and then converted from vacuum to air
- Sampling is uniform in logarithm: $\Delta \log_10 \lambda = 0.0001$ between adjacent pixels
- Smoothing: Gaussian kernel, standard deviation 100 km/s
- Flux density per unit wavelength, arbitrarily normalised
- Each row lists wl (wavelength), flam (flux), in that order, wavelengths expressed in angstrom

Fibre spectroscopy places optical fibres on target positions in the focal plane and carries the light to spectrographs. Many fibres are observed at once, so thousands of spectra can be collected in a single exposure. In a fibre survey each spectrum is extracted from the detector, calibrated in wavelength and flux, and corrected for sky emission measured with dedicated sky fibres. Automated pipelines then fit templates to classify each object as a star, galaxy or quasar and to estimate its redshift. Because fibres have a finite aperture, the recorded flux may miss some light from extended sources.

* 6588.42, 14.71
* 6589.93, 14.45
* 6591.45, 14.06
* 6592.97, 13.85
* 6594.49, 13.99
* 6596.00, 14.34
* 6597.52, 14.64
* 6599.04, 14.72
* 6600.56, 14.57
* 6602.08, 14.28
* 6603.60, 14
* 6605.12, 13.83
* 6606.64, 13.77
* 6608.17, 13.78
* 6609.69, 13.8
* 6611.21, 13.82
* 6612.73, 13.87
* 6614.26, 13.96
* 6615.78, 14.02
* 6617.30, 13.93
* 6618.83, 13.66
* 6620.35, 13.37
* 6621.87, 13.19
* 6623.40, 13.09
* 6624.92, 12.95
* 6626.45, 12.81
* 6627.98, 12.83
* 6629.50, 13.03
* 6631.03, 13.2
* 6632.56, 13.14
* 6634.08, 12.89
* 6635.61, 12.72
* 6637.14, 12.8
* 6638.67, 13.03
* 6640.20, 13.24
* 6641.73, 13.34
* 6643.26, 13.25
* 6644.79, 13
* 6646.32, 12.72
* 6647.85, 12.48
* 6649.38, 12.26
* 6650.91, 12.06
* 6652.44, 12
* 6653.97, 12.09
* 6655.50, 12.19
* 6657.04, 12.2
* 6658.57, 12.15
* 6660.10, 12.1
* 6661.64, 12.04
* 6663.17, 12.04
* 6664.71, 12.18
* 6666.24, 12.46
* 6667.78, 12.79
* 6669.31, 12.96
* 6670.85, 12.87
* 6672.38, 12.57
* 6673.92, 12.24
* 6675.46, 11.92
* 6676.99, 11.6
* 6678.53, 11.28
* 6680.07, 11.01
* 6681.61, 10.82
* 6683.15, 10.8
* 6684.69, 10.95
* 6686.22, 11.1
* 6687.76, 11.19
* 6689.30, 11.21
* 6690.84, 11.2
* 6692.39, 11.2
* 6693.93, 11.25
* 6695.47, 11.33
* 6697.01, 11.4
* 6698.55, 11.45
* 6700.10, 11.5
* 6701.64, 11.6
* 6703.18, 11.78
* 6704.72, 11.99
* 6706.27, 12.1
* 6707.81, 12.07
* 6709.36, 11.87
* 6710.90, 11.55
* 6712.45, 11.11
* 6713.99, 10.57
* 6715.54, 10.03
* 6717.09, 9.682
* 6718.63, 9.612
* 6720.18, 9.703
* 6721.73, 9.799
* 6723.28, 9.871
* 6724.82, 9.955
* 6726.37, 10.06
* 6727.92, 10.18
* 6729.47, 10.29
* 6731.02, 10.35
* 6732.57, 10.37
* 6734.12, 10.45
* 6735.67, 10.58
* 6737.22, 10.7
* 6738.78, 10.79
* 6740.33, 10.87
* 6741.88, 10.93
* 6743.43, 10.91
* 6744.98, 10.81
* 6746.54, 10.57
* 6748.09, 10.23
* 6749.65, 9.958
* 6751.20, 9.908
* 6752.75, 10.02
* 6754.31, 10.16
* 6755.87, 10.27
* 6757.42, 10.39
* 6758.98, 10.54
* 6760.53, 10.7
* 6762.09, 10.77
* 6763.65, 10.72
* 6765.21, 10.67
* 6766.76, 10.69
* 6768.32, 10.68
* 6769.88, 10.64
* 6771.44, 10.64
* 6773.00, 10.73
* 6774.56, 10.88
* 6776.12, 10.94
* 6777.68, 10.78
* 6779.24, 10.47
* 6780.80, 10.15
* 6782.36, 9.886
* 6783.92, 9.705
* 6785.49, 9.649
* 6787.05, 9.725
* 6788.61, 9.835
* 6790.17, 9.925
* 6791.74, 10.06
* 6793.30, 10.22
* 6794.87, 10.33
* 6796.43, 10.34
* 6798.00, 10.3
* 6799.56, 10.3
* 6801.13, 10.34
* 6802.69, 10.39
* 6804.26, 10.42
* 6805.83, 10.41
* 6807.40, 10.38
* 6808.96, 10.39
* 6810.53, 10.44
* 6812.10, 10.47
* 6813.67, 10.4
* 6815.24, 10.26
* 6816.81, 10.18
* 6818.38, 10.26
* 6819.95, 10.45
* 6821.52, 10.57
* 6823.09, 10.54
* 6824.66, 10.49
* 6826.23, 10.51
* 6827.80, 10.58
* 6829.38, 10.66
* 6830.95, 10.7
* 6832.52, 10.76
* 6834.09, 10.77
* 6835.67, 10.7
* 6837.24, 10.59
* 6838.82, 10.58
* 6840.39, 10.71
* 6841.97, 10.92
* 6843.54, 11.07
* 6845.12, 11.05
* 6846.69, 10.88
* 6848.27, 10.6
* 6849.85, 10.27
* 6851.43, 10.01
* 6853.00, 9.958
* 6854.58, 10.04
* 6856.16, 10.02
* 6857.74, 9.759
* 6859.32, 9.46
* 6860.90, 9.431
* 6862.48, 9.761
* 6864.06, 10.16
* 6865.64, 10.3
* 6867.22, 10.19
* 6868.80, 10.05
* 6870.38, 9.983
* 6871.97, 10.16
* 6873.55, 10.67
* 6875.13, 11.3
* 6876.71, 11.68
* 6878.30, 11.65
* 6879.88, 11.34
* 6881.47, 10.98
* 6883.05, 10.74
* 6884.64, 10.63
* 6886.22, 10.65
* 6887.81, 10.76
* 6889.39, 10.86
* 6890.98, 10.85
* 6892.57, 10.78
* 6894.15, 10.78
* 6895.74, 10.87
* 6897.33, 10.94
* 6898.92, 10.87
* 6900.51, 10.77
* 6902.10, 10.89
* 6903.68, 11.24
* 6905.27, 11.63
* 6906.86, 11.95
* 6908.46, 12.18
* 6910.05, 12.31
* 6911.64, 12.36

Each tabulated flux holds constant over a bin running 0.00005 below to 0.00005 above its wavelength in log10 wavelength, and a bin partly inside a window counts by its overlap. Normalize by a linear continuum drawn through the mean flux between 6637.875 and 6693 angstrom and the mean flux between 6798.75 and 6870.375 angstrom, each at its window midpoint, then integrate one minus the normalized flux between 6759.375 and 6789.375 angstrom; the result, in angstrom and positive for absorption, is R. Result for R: 1.5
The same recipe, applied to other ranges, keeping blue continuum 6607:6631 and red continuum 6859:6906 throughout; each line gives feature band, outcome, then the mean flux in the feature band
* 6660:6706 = 4.0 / 11.7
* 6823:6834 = 0.6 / 10.6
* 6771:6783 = 1.3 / 10.6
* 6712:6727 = 2.9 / 10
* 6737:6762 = 3.3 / 10.5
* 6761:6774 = 1.3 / 10.7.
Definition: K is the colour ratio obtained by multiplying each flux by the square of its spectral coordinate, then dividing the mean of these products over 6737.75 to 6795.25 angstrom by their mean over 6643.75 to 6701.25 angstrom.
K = 0.90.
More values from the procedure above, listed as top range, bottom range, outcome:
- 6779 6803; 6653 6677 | 0.85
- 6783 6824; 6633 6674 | 0.85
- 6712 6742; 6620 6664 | 0.83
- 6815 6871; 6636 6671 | 0.88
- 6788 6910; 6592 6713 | 0.89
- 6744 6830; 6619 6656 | 0.85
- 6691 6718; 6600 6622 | 0.84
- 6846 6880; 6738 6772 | 1.01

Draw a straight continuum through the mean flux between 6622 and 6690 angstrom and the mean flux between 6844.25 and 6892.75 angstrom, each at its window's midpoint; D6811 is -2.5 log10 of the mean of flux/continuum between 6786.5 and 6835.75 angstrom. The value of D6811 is 0.06 mag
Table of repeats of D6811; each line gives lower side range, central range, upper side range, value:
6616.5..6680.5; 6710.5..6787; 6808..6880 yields 0.11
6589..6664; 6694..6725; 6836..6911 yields 0.13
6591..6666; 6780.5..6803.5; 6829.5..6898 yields 0.13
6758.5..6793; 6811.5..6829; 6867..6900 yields 0.01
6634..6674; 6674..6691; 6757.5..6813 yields 0.08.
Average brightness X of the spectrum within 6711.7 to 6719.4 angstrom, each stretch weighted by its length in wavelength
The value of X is 10.2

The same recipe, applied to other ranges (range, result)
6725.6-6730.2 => 10.2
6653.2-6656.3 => 12.1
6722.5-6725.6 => 9.93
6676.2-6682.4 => 11.2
